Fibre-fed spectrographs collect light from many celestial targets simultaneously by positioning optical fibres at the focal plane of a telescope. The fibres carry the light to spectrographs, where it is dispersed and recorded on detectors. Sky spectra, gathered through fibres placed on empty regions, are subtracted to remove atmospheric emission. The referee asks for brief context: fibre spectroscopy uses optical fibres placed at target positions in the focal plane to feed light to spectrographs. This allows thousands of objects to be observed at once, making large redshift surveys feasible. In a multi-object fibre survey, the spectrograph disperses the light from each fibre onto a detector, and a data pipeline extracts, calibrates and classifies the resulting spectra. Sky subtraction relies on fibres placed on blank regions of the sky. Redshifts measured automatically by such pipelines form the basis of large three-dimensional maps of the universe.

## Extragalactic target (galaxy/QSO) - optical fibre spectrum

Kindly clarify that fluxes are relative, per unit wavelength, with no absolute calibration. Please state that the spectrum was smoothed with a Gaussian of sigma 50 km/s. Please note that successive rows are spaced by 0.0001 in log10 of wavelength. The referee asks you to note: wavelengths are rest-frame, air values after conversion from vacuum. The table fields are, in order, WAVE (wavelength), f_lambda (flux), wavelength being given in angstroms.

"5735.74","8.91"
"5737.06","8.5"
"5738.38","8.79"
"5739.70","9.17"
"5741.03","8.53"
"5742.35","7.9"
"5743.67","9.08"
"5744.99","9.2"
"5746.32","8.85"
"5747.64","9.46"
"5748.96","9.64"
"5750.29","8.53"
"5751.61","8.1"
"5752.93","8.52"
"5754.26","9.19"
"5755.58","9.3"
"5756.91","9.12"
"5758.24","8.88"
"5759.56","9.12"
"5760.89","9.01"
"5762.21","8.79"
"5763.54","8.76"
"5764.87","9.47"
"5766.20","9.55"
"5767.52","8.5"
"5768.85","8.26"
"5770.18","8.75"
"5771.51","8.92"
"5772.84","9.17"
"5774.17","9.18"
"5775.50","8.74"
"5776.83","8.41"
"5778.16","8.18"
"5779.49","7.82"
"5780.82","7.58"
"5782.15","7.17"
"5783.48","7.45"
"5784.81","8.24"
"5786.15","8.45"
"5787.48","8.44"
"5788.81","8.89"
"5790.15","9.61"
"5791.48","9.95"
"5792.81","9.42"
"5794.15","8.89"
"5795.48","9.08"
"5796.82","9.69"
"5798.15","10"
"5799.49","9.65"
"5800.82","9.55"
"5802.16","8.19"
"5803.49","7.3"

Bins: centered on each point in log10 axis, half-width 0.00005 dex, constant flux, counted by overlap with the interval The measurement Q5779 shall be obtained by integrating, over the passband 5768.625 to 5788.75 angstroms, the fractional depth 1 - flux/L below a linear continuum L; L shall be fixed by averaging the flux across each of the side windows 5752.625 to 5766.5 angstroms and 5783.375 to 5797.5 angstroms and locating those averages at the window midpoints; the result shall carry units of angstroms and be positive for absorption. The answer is 1.5 angstroms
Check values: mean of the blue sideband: 9.06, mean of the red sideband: 8.98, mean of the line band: 8.34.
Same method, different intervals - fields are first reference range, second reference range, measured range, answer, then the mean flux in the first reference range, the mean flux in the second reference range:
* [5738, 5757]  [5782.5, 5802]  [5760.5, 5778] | 0.2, 8.89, 9.04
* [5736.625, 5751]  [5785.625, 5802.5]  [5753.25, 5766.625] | -0.1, 8.88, 9.24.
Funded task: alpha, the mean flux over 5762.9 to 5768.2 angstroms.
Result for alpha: 9.07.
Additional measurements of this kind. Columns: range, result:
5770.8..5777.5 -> 8.88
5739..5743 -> 8.53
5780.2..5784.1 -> 7.4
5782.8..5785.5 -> 7.83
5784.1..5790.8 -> 8.71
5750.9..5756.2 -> 8.79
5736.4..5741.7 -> 8.74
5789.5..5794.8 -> 9.47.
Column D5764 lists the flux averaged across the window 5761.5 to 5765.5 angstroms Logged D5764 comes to 9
